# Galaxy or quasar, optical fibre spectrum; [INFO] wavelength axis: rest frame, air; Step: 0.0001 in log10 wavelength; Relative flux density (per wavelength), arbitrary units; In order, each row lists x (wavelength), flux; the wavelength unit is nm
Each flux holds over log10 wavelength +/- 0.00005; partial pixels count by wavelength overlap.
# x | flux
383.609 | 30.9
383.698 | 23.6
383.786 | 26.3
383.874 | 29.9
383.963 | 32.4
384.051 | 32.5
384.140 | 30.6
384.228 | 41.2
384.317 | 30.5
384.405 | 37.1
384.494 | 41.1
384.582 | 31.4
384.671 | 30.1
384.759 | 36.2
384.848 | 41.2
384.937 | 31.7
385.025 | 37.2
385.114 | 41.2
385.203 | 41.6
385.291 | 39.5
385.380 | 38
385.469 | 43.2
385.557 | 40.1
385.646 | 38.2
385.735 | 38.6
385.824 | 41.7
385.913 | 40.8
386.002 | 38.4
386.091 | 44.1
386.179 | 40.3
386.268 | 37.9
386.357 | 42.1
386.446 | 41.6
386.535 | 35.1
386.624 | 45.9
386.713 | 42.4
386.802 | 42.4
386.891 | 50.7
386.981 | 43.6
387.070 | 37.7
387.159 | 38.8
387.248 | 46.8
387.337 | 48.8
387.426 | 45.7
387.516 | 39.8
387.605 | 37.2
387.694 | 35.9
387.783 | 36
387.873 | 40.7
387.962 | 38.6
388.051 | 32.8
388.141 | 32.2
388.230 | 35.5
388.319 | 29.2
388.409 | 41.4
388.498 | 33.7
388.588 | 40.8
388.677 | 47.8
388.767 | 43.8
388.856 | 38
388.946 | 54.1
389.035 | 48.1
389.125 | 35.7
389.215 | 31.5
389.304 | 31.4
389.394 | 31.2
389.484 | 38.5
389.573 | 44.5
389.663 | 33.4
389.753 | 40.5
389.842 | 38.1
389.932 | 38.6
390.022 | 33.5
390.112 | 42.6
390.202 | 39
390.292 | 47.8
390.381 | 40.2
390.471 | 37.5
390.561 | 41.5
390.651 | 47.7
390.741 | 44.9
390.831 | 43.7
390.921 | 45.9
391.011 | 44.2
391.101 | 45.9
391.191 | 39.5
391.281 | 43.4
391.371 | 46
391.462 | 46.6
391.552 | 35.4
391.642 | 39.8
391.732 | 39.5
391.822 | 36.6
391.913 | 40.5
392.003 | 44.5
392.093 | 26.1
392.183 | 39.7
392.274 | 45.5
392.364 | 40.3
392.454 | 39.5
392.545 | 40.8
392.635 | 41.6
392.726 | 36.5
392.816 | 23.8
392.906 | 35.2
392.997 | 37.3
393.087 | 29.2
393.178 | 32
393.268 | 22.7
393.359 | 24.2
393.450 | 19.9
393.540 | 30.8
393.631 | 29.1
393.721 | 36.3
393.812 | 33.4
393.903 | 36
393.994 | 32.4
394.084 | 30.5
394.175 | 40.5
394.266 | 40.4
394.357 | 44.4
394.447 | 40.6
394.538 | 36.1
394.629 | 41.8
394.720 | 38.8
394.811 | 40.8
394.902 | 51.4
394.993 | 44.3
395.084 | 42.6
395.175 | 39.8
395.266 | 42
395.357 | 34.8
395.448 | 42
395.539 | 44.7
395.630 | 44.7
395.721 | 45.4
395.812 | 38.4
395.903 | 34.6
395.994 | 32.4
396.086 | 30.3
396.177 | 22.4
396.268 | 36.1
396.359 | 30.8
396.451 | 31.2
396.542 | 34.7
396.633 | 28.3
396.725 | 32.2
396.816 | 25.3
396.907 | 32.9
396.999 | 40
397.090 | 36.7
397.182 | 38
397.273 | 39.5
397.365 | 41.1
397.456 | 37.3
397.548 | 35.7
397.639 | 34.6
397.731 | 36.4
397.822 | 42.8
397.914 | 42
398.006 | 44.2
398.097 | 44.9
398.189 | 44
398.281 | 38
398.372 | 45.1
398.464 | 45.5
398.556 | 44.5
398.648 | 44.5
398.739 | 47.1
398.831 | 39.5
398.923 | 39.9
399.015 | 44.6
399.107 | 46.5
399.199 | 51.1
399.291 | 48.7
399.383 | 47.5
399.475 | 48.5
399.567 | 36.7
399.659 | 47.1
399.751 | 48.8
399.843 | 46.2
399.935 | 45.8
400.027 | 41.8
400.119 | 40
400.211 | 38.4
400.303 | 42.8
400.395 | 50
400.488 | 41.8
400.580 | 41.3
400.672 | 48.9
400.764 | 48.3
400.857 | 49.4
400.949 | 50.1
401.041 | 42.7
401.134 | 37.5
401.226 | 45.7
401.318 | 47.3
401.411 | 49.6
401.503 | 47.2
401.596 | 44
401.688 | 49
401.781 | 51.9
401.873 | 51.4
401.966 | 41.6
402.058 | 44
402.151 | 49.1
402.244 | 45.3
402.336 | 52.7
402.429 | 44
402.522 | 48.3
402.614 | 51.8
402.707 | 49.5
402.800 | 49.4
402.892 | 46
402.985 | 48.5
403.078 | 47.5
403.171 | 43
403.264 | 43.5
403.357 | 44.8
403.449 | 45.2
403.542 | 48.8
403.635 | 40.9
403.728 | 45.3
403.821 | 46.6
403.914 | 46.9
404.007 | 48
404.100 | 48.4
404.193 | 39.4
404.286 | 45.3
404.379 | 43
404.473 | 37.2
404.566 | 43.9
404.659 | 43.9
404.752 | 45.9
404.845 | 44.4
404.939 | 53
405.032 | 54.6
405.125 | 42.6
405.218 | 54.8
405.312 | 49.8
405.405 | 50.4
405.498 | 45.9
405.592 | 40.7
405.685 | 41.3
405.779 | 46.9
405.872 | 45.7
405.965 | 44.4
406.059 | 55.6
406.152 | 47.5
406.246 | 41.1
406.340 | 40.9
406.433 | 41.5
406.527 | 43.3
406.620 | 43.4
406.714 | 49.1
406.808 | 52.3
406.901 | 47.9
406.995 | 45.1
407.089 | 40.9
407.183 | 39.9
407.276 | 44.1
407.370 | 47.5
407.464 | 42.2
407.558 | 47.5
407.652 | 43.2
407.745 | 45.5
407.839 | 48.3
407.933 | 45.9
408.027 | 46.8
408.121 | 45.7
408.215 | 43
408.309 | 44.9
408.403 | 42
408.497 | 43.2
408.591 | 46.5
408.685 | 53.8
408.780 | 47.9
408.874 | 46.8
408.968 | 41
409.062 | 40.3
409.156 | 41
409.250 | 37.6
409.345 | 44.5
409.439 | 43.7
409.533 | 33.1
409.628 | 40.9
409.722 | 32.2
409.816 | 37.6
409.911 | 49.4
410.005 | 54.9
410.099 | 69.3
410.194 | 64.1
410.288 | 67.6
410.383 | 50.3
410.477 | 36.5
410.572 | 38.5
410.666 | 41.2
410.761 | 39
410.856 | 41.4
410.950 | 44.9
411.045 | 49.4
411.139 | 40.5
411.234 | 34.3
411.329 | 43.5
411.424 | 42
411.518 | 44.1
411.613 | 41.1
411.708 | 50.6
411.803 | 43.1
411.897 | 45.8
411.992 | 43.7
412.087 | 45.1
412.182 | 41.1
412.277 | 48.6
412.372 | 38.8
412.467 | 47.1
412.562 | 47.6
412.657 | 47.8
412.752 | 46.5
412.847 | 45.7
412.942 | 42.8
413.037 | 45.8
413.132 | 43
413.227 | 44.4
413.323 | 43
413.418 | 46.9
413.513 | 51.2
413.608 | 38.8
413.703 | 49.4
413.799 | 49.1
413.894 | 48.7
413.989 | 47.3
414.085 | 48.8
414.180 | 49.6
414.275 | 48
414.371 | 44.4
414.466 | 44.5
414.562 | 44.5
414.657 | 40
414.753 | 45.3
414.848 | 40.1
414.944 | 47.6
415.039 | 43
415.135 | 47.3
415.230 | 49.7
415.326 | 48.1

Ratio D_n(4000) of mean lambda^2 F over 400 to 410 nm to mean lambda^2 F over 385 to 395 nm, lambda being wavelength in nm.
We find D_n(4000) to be 1.3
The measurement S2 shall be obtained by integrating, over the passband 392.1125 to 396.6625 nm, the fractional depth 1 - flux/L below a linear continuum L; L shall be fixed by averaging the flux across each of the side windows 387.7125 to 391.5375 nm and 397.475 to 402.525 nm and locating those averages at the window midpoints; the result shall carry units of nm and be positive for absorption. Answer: 0.65 nm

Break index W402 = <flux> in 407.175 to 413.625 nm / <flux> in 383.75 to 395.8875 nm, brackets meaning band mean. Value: 1.16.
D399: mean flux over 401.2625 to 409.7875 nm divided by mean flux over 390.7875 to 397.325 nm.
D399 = 1.2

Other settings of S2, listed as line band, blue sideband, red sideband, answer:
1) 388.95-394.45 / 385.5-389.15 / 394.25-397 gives 0.15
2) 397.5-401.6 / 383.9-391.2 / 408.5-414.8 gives -0.17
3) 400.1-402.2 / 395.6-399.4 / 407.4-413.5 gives -0.27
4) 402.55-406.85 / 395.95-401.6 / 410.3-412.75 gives -0.37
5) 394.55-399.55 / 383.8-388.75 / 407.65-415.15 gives 0.20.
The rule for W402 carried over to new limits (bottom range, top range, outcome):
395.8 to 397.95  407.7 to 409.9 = 1.25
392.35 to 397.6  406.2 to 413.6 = 1.25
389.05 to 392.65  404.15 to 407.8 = 1.13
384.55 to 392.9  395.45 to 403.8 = 1.07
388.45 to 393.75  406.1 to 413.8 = 1.17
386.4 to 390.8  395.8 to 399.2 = 0.95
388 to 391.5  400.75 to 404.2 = 1.16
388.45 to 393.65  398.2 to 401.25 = 1.16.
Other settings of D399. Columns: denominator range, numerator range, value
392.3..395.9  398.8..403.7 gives 1.24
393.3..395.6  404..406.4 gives 1.22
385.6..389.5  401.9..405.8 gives 1.16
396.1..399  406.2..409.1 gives 1.18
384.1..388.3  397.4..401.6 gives 1.12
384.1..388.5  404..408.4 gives 1.17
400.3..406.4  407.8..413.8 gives 0.97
